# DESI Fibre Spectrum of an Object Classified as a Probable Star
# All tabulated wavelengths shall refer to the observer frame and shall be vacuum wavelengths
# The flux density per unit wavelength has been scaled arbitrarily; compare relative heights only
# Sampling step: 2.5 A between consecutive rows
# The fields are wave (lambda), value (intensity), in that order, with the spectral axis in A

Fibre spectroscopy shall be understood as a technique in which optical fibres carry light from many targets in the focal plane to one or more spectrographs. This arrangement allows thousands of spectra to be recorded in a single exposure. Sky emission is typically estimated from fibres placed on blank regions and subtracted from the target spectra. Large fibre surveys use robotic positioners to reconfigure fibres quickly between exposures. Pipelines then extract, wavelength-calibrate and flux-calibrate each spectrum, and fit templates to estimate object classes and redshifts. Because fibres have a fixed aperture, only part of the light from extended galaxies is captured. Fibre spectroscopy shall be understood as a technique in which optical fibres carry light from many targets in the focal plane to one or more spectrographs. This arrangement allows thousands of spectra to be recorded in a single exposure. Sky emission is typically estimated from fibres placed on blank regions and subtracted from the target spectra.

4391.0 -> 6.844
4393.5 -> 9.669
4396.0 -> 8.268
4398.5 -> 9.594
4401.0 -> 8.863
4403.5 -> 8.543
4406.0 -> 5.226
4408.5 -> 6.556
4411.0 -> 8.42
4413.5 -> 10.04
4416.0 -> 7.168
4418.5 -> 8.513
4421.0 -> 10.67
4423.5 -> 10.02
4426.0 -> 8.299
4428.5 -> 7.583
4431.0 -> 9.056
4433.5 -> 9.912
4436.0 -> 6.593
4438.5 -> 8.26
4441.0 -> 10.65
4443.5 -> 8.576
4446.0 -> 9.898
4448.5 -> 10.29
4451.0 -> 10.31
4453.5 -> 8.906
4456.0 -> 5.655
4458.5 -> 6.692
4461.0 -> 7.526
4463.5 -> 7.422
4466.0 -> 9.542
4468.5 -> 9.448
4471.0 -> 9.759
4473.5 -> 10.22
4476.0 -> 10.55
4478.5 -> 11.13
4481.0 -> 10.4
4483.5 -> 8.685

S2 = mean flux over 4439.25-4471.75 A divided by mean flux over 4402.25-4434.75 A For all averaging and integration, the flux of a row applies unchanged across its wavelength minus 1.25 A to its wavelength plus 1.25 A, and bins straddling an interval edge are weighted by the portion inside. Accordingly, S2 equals 1.04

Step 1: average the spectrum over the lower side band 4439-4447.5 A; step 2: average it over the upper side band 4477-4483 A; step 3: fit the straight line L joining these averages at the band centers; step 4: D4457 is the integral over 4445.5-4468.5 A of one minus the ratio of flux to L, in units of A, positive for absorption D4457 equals 3.3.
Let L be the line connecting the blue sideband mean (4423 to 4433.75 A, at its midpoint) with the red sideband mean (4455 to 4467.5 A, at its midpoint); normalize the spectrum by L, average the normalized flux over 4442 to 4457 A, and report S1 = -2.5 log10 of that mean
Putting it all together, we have -0.14 mag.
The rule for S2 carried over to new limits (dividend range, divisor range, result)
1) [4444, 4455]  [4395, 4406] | 1.15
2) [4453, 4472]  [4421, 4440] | 0.93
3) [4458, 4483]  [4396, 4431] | 1.11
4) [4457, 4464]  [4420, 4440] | 0.81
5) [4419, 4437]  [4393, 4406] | 1.04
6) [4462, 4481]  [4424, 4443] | 1.12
